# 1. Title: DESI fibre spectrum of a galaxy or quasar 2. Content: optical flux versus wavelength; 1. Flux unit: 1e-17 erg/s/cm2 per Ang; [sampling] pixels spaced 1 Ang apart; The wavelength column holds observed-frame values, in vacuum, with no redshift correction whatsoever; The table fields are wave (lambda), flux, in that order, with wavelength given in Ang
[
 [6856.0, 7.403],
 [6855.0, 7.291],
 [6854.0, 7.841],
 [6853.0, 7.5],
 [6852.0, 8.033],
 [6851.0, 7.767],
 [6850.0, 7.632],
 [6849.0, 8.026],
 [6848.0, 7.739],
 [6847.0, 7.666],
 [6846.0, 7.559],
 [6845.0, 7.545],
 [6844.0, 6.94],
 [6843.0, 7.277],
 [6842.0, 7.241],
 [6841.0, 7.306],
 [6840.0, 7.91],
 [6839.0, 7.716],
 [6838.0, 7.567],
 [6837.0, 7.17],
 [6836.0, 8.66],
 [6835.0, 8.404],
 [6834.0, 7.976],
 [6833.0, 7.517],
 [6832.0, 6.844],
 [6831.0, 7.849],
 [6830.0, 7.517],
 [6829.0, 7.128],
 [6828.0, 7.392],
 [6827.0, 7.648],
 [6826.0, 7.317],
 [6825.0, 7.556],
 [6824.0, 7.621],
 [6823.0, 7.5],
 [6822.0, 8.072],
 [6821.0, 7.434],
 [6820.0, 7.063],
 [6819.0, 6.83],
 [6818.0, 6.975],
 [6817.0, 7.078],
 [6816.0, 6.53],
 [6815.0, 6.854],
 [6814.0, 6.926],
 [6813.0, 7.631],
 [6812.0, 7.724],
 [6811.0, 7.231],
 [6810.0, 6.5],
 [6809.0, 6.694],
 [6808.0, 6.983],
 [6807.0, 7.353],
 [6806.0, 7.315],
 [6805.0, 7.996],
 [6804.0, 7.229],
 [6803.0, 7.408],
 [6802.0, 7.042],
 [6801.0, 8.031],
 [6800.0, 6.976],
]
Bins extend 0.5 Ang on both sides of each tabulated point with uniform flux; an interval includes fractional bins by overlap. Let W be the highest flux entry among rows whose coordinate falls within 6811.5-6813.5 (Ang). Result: 7.724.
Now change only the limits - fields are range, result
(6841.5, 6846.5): 7.559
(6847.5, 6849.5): 8.026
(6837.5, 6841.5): 7.91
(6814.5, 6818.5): 7.078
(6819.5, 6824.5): 8.072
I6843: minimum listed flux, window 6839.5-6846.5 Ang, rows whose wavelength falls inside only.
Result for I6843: 6.94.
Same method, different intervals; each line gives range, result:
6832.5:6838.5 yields 7.17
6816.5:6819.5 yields 6.83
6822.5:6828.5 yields 7.317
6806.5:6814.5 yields 6.5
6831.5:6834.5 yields 6.844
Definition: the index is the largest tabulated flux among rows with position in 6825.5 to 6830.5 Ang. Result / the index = 7.648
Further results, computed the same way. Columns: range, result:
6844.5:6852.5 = 8.033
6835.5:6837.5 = 8.66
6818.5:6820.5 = 7.063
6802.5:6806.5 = 7.996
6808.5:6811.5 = 7.231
